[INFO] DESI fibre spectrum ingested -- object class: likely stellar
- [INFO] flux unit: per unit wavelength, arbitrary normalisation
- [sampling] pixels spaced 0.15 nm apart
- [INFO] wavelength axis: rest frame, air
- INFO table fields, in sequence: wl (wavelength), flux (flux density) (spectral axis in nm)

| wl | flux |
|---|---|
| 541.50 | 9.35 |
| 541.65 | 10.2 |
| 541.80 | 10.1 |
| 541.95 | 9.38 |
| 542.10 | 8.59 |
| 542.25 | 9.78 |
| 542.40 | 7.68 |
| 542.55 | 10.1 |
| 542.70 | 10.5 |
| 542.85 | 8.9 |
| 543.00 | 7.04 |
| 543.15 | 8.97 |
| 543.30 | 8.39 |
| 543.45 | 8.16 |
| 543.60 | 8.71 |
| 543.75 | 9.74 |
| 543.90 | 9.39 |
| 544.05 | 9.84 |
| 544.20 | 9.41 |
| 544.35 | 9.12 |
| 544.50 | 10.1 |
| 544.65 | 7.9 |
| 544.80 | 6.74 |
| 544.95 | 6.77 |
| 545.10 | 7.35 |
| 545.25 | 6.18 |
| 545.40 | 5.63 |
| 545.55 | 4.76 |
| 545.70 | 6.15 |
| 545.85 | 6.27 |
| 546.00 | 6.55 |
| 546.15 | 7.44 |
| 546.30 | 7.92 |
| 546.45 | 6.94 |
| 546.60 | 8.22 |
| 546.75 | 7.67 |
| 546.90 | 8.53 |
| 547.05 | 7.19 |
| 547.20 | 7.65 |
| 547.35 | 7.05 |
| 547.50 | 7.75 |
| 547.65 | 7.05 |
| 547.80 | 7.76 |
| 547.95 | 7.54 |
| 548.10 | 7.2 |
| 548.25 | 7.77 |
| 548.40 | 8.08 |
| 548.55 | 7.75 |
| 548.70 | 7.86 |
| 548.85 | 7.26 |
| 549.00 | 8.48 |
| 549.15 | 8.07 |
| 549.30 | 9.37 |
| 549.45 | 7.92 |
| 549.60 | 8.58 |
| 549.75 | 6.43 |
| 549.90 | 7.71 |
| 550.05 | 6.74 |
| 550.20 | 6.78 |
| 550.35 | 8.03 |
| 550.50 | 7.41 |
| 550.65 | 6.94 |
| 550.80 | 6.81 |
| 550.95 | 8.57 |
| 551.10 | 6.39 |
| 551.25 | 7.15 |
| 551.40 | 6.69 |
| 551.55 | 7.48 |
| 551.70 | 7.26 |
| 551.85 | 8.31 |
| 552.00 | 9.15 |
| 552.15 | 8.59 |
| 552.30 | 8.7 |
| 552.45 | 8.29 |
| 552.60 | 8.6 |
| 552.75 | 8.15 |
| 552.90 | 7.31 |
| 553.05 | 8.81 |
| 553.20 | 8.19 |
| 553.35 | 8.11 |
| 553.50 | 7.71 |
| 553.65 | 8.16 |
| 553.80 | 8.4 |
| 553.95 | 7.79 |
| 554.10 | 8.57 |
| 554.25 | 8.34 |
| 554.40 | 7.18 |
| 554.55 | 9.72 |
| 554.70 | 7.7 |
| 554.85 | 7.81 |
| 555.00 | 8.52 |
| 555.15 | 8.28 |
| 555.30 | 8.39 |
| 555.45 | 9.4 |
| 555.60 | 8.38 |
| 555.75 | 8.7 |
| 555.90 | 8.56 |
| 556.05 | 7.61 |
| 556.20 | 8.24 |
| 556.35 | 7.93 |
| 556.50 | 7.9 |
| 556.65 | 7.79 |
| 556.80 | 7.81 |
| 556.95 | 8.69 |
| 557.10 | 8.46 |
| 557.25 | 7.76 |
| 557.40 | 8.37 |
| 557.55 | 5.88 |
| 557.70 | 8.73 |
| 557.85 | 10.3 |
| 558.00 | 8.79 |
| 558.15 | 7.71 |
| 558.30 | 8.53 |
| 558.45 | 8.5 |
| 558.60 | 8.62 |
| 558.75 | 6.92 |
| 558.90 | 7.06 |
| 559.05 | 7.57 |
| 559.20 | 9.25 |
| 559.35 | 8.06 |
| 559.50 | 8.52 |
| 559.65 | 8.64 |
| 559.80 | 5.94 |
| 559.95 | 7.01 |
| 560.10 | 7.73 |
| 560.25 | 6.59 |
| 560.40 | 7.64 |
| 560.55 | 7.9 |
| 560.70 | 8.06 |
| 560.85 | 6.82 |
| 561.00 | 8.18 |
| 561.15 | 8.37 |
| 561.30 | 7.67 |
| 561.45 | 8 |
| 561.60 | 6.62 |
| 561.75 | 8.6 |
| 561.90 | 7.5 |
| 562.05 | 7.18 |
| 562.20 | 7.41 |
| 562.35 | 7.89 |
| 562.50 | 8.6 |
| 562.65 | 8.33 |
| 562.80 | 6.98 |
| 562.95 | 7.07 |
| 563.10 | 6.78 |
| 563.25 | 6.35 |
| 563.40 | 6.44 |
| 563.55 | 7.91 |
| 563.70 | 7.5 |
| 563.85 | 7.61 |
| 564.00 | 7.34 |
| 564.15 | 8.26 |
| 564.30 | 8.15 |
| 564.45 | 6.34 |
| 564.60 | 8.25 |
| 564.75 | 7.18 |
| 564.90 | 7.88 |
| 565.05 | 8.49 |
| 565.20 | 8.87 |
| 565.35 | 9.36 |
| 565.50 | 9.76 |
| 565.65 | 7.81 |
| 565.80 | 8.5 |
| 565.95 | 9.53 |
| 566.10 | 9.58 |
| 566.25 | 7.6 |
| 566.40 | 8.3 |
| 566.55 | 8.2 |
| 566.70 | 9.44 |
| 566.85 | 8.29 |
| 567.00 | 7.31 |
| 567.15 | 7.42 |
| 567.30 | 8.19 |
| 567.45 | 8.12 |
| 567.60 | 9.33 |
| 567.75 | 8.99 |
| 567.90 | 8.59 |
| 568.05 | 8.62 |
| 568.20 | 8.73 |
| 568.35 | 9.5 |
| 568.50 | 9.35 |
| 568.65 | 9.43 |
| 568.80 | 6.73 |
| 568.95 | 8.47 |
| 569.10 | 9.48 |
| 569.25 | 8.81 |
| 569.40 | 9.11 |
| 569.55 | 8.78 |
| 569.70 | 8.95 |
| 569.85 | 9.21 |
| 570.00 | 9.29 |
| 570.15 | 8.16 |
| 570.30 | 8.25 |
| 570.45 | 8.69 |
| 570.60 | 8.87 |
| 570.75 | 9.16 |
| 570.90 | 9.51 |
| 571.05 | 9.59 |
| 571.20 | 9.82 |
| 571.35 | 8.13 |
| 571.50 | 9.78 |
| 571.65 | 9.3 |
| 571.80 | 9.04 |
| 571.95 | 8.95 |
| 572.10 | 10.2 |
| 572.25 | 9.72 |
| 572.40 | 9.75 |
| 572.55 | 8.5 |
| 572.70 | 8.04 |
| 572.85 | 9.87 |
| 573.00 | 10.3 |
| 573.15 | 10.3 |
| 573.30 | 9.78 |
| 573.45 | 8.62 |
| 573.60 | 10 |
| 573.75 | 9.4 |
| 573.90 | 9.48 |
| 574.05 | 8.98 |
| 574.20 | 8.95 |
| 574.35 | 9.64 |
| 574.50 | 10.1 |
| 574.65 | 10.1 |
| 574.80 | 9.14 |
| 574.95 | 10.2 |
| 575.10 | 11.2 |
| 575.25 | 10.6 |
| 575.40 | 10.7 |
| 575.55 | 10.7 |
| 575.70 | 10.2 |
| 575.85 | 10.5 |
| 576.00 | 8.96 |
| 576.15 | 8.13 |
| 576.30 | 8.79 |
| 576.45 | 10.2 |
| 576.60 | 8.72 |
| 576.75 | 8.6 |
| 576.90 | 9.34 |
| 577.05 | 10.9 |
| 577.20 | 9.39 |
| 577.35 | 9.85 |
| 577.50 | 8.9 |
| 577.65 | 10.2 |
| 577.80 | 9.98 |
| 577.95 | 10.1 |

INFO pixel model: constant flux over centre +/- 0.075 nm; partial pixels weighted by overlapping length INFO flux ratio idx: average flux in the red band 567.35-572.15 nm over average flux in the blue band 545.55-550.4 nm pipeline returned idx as 1.2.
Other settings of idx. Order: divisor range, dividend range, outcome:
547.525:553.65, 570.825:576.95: 1.23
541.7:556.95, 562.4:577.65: 1.11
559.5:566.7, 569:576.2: 1.21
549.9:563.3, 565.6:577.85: 1.16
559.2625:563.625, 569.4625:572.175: 1.20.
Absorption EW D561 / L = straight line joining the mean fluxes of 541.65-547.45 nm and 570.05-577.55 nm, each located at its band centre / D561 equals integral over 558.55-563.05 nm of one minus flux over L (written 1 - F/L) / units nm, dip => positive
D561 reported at 0.60 nm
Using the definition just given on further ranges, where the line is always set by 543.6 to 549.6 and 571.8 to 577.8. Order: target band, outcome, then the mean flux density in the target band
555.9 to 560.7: 0.31 nm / 7.96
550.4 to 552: 0.13 nm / 7.4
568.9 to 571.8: 0.10 nm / 9.02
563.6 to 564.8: 0.18 nm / 7.59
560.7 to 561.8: 0.12 nm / 7.75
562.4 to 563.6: 0.21 nm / 7.31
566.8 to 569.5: 0.18 nm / 8.59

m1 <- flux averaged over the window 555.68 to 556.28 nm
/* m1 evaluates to 8.27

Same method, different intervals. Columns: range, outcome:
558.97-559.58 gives 8.34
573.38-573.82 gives 9.35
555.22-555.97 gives 8.68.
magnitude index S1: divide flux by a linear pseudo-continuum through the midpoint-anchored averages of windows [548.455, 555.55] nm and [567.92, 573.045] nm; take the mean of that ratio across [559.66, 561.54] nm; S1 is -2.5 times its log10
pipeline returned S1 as 0.13 mag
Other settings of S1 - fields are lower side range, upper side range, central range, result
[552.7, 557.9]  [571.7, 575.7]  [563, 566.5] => 0.13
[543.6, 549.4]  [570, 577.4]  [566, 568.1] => 0.08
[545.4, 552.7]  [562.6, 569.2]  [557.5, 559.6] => -0.04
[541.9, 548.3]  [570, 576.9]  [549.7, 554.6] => 0.07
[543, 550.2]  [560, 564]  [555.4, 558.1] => -0.09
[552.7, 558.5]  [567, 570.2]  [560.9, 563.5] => 0.13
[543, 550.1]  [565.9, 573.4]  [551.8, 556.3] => -0.03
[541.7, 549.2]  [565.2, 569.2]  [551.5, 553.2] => -0.01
